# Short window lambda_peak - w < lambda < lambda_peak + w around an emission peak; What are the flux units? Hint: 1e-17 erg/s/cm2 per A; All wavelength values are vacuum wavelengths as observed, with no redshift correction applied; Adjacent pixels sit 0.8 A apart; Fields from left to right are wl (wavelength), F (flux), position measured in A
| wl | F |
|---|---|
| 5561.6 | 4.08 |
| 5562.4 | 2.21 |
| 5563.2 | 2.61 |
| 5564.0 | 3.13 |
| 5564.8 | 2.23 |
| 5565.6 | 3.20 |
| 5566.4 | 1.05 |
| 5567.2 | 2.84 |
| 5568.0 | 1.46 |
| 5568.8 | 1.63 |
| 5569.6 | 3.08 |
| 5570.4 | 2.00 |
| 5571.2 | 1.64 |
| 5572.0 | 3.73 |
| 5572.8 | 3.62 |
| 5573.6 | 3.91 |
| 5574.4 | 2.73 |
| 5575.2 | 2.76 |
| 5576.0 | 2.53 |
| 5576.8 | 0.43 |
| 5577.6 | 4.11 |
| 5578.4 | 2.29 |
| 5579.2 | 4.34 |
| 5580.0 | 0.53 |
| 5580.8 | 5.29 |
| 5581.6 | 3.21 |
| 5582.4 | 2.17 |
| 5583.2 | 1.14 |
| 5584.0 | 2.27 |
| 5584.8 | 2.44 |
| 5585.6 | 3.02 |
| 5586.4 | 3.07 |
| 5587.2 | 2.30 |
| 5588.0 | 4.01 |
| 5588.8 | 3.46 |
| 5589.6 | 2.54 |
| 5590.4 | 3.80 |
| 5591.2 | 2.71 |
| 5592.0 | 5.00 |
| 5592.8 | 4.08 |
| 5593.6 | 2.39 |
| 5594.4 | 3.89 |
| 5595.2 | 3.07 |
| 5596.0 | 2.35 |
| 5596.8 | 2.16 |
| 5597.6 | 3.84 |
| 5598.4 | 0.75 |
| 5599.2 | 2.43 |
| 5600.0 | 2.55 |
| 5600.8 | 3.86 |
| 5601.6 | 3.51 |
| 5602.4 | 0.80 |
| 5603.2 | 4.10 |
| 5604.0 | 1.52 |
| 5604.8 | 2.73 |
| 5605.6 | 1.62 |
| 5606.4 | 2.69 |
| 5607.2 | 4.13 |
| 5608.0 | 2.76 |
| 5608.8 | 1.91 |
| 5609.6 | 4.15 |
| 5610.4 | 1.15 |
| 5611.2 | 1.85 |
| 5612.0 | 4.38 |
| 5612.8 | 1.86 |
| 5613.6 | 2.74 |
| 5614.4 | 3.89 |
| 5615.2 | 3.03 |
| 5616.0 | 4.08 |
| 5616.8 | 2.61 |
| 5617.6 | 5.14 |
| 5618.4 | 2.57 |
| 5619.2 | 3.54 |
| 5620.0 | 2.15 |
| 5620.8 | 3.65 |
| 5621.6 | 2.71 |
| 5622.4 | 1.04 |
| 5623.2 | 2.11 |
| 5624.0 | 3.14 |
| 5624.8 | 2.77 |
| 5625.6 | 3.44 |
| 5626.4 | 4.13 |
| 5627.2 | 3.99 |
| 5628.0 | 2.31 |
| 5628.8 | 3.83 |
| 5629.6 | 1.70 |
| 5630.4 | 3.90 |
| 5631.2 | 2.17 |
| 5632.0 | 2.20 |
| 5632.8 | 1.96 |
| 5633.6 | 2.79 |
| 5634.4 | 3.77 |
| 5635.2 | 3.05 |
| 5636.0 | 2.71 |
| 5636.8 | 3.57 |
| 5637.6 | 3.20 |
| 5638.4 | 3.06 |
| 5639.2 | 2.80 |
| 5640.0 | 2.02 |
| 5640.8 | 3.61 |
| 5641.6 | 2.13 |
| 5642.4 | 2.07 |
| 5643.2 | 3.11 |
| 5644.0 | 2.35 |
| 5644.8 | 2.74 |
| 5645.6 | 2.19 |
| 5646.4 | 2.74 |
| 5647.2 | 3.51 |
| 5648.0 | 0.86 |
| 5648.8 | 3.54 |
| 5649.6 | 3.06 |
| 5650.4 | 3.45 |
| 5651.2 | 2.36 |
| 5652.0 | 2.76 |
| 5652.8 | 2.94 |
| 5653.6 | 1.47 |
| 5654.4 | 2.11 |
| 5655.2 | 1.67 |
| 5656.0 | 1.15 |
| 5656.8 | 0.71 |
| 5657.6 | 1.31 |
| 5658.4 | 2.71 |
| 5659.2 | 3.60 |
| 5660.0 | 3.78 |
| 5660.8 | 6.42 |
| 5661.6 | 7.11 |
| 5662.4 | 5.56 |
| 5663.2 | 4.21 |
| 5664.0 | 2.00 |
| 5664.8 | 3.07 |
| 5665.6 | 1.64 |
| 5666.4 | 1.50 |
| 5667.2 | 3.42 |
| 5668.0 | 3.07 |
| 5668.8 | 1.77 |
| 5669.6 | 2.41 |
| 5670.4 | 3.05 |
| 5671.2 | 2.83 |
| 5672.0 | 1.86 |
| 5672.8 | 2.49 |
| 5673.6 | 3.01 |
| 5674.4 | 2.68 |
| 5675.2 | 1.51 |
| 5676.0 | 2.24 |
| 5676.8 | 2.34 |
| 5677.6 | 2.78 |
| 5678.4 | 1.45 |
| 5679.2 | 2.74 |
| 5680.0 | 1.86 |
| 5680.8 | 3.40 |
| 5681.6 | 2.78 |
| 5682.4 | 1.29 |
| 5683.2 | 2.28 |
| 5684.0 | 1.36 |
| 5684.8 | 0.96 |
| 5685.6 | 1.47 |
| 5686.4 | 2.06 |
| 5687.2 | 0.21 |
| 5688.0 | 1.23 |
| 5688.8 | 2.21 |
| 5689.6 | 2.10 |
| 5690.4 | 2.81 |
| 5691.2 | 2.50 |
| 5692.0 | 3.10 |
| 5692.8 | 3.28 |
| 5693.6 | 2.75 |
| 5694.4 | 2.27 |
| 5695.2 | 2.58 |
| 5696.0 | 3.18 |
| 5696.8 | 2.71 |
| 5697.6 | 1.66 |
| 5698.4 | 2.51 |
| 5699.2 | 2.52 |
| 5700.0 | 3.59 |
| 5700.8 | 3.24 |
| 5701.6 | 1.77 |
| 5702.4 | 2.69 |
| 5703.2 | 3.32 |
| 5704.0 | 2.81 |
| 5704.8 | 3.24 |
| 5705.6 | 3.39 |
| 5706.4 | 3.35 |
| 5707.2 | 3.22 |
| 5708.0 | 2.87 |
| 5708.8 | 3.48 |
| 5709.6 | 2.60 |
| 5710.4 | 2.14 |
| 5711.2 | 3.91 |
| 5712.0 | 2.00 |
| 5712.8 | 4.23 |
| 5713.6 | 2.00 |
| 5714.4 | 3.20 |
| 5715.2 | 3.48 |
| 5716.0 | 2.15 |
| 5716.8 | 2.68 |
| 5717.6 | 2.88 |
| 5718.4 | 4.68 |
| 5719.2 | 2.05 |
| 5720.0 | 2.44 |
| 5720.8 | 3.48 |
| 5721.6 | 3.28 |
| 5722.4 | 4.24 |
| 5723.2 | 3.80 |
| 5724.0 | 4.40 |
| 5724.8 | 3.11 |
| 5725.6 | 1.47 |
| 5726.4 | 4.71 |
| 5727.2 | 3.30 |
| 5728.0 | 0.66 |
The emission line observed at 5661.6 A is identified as H-beta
